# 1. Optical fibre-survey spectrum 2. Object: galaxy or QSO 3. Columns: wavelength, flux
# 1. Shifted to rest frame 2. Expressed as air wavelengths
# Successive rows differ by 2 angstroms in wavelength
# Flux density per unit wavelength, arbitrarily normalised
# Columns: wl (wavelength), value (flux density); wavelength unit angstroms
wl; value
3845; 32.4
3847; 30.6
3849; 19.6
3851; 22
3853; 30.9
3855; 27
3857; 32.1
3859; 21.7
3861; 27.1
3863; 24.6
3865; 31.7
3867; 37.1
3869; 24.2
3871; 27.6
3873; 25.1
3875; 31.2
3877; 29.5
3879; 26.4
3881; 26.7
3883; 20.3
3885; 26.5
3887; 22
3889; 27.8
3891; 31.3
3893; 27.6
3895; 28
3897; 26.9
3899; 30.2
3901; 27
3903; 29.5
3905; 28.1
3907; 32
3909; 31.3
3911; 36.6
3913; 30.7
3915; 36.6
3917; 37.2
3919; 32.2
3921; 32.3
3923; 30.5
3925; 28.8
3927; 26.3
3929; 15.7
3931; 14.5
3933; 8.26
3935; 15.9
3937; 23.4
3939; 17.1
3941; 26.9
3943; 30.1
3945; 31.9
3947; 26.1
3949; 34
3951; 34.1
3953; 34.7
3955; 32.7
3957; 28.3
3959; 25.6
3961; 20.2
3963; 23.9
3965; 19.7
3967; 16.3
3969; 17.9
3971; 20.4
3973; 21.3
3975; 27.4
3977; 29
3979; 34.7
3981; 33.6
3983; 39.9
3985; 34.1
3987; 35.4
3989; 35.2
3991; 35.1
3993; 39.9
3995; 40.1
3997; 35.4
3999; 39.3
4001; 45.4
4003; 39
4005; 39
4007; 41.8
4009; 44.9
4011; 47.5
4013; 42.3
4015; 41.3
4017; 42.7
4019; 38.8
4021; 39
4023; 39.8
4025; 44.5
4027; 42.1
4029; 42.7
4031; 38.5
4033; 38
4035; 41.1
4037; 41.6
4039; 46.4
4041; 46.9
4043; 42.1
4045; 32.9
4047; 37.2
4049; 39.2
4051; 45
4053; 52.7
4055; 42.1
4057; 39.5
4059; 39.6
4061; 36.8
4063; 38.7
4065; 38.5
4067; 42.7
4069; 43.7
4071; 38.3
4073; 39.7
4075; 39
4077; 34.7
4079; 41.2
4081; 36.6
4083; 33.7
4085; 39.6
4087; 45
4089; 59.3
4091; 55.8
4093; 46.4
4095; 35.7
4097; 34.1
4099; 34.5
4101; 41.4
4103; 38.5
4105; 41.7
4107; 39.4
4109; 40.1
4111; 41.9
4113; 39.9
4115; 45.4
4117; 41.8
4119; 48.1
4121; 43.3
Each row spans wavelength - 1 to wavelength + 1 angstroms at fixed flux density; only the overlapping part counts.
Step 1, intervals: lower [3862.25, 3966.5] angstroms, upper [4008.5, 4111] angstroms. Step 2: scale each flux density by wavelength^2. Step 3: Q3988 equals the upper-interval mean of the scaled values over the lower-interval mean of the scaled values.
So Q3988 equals 1.62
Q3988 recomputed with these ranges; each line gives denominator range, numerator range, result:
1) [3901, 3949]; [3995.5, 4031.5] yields 1.59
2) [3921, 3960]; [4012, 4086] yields 1.66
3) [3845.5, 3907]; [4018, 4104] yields 1.64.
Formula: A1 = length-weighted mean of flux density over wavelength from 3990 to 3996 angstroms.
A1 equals 38.4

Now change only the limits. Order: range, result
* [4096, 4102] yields 36.7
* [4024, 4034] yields 41.2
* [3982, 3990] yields 36.2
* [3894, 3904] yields 28.3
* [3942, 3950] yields 30.5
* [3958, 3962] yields 22.9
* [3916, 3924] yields 33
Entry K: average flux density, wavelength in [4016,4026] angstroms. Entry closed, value 41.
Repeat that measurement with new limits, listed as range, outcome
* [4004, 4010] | 41.9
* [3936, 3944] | 24.4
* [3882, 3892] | 25.6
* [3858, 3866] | 26.3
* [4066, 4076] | 40.7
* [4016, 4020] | 40.8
